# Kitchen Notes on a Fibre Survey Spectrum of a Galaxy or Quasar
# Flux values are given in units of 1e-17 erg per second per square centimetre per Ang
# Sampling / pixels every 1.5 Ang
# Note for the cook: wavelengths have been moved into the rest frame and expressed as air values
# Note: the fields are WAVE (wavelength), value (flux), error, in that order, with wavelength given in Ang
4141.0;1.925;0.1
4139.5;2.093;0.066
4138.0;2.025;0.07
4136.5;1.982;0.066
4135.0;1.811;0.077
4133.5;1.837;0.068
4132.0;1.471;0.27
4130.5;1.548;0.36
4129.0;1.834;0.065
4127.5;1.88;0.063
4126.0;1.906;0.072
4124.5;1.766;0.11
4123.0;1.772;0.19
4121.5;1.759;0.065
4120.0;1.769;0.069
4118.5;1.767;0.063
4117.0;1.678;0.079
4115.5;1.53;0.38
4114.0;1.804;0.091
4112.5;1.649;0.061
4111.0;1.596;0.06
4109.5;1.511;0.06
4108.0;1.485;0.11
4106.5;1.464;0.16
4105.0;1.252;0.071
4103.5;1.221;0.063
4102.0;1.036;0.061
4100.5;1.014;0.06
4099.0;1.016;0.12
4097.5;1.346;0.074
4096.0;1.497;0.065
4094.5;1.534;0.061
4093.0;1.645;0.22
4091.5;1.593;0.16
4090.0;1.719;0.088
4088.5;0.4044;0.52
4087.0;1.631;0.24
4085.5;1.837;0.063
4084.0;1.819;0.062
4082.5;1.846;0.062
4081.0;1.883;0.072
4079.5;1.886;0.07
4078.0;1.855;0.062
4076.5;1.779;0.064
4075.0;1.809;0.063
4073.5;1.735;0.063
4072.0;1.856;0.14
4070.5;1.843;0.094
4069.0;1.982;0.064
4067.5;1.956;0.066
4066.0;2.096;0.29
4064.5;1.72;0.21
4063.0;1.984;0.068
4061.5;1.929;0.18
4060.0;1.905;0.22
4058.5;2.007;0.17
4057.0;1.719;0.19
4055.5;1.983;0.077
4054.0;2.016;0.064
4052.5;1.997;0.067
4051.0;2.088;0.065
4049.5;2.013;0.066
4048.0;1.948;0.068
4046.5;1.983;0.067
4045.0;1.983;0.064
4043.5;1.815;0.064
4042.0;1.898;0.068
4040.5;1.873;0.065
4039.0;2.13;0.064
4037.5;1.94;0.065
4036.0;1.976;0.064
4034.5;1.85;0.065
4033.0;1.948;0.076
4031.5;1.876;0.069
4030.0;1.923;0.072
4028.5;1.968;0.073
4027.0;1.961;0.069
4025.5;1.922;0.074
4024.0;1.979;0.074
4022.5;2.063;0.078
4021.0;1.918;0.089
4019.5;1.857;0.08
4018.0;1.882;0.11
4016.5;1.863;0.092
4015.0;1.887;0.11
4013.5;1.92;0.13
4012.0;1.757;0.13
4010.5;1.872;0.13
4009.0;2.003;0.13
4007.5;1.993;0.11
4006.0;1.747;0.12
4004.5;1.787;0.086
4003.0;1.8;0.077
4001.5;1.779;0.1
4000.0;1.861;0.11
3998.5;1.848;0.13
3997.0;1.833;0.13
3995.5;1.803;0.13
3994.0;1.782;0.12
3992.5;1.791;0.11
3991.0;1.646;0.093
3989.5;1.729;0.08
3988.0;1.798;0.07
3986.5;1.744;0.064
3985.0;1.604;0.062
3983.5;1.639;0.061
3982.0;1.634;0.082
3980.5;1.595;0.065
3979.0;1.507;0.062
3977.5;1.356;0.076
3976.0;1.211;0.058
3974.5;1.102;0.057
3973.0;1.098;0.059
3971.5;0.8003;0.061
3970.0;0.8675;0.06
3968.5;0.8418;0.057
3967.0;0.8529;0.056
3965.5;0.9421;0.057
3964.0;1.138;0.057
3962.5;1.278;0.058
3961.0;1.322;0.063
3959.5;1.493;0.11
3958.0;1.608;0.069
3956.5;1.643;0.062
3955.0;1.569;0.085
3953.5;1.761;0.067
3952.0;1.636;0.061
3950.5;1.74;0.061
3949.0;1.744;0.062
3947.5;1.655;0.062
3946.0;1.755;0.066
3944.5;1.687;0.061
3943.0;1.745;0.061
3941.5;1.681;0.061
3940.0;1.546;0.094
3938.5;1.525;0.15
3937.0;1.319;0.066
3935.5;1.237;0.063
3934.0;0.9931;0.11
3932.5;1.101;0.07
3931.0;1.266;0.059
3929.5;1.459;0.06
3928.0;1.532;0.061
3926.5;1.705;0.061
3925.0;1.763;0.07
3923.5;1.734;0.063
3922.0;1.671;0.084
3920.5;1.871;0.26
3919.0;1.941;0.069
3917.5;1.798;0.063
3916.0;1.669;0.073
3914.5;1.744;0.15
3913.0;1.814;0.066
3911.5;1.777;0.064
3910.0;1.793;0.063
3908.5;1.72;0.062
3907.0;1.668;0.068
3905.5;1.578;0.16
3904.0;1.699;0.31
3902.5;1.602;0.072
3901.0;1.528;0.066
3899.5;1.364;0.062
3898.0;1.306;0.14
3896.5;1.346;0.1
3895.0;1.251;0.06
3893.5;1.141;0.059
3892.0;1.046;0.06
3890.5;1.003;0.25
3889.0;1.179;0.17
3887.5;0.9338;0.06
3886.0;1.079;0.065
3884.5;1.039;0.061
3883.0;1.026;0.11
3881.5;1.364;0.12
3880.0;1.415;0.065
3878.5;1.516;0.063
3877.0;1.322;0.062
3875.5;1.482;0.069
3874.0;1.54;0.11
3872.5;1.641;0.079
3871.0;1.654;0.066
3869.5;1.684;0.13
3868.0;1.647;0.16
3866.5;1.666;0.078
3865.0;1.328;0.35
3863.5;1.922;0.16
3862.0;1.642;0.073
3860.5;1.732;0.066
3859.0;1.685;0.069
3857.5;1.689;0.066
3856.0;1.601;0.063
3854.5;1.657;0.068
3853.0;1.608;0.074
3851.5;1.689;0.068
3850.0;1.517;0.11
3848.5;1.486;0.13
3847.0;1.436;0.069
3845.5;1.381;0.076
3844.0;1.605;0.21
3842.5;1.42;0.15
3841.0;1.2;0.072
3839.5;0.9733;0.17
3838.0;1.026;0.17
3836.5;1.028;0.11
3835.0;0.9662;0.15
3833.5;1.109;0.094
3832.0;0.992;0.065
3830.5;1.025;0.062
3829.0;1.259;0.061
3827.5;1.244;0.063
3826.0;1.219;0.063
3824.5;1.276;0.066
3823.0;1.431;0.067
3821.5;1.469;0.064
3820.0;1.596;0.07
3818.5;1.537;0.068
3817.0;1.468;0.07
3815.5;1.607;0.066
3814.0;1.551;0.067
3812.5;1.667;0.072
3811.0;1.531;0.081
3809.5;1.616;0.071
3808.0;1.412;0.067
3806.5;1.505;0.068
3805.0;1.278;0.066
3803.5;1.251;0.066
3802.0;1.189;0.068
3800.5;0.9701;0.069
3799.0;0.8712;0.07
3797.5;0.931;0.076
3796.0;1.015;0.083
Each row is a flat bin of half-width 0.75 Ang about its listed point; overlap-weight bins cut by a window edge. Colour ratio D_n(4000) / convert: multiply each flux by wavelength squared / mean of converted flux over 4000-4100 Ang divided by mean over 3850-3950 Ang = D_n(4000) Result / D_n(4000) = 1.3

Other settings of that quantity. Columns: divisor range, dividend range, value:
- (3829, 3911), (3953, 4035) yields 1.24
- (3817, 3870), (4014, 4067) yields 1.51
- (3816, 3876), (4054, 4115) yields 1.29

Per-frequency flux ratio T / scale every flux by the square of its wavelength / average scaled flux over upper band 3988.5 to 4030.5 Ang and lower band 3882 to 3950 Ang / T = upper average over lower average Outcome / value 1.31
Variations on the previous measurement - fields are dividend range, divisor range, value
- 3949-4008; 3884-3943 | 1.06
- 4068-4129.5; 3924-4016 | 1.11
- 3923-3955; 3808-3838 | 1.23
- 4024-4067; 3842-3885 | 1.39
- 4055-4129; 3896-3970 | 1.18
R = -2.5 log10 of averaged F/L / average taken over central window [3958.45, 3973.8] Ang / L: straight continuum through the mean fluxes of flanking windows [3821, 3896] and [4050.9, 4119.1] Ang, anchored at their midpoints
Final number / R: 0.37 mag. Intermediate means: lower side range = 1.36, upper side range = 1.67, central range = 1.07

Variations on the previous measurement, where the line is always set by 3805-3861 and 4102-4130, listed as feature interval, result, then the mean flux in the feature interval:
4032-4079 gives -0.21 mag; 1.92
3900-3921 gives -0.17 mag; 1.72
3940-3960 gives -0.12 mag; 1.67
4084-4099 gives 0.10 mag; 1.46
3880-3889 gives 0.28 mag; 1.12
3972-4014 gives -0.10 mag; 1.68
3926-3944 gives 0.05 mag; 1.43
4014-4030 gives -0.23 mag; 1.93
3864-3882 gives -0.07 mag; 1.53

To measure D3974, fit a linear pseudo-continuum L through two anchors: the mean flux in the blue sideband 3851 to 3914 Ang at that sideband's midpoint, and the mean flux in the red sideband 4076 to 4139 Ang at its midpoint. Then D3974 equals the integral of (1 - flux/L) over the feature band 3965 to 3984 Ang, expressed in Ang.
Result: 4.4 Ang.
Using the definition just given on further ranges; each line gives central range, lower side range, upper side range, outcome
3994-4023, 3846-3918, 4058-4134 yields -4.9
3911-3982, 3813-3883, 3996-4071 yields 9.0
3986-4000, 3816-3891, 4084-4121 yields -3.4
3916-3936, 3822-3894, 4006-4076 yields 0.2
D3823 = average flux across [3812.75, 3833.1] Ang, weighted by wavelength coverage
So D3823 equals 1.36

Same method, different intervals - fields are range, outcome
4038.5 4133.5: 1.72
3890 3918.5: 1.53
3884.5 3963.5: 1.51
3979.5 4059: 1.87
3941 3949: 1.71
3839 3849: 1.36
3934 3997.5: 1.48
